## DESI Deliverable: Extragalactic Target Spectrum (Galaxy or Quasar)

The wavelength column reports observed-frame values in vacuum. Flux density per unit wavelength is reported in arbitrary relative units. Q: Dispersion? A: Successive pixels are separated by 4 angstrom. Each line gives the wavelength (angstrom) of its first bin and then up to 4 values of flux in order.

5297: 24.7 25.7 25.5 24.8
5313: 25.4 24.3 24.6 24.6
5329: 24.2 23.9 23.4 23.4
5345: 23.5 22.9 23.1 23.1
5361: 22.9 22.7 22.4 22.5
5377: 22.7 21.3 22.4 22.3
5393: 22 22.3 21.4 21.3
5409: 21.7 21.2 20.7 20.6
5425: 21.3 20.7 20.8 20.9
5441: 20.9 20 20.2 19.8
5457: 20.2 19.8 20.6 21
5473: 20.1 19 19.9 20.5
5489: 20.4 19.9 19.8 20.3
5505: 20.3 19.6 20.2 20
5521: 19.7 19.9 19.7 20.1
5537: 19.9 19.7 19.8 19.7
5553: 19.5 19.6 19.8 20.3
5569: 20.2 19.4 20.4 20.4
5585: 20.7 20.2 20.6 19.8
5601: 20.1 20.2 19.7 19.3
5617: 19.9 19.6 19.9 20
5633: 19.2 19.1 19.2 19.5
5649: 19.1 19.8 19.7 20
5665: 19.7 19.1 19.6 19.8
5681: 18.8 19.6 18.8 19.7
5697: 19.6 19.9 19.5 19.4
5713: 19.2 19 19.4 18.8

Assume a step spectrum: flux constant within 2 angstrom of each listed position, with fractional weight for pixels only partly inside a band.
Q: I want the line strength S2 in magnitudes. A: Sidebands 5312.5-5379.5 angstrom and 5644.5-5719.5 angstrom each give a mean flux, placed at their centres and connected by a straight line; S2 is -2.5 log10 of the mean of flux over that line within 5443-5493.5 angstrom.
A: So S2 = 0.10 mag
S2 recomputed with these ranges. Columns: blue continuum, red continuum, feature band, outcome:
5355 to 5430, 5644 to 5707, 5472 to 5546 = 0.052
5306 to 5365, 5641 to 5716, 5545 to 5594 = 0.043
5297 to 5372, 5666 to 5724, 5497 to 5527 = 0.088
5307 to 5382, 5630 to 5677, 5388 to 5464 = 0.075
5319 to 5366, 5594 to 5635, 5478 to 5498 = 0.077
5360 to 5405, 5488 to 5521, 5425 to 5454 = 0.033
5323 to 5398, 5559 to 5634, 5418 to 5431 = 0.065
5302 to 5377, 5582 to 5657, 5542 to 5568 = 0.048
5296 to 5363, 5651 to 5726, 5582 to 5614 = 0.028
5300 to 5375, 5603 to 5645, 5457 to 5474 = 0.080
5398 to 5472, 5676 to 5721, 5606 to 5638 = 0.009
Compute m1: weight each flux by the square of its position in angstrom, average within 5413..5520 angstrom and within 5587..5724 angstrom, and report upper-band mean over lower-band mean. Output 1.03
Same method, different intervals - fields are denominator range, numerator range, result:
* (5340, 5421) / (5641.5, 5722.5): 0.98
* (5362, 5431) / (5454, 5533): 0.96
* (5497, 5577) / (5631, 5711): 1.03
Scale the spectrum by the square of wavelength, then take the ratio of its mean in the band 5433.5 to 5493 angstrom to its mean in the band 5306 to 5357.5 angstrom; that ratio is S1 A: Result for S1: 0.9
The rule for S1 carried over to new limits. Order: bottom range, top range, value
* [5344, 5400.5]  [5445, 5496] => 0.93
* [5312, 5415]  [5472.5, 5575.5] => 0.92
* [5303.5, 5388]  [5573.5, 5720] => 0.93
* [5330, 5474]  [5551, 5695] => 0.99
